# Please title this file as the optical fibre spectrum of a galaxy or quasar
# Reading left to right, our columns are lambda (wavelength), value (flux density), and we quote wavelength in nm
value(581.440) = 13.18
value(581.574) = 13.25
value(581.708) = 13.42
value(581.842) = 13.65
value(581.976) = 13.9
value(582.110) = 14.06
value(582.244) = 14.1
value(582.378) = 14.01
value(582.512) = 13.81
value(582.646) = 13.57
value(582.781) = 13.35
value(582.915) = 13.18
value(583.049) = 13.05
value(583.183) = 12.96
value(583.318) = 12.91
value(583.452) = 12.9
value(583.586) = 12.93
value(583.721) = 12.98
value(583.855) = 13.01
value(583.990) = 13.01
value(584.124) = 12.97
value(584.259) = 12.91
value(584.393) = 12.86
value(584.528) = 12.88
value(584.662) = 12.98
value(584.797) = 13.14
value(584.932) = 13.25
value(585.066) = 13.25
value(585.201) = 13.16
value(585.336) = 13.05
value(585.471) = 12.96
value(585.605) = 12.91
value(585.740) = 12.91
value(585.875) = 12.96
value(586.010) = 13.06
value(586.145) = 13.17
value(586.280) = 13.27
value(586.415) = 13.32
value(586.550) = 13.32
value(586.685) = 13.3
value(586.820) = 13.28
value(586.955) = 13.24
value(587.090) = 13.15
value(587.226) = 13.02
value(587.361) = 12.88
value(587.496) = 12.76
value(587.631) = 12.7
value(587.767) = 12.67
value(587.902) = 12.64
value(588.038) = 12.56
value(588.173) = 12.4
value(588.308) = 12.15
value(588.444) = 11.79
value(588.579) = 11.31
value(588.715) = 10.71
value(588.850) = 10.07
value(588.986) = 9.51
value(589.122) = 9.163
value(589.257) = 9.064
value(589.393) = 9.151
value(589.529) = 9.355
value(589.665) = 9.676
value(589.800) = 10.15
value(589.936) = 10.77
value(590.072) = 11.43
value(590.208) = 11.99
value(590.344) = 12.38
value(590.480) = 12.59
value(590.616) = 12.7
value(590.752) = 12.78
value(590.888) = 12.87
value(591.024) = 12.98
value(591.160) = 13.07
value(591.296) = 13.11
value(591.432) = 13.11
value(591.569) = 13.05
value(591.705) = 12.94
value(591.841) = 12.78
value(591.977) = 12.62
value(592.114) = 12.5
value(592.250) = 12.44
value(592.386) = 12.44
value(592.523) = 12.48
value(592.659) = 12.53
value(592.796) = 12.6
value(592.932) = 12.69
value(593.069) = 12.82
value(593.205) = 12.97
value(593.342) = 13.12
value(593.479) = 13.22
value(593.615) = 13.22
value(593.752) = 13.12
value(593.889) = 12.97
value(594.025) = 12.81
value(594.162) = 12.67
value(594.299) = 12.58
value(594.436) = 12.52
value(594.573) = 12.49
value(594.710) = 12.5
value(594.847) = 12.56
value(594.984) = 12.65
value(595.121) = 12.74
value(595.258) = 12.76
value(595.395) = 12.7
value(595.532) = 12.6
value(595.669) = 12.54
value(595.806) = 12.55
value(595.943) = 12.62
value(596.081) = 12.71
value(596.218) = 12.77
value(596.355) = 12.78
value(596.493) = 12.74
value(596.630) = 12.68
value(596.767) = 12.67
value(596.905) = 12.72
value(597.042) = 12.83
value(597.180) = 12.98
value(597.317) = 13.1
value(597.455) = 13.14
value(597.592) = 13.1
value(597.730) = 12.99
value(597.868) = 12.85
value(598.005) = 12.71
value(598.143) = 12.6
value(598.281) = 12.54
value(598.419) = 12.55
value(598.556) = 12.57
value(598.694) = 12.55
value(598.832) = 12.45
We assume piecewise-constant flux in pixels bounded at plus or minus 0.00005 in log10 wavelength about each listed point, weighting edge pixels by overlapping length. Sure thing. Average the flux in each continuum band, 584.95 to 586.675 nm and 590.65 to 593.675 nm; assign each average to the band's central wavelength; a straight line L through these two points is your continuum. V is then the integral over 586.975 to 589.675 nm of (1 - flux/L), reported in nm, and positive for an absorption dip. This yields 0.33 nm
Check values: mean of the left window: 13.1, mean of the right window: 12.8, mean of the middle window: 11.4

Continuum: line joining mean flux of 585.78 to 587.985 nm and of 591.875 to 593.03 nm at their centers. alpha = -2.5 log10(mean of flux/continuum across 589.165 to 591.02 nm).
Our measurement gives 0.14 mag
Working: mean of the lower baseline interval 13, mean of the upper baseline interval 12.5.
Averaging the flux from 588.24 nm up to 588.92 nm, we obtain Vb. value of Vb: 11.2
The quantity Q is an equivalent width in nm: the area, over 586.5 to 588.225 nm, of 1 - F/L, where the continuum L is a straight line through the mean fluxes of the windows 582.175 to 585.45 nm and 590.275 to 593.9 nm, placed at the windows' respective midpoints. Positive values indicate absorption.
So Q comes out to 0.013 nm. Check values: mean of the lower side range 13.2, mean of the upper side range 12.8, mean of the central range 12.9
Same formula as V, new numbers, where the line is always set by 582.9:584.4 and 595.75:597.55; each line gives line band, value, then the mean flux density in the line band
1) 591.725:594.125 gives 0.012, 12.8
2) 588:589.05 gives 0.132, 11.3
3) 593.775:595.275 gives 0.018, 12.7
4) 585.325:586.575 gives -0.014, 13.1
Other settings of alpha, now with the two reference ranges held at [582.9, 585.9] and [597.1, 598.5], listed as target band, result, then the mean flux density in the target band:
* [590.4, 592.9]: 0.014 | 12.8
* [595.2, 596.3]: 0.018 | 12.7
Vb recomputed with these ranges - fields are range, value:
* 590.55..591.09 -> 12.8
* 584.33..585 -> 13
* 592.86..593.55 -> 13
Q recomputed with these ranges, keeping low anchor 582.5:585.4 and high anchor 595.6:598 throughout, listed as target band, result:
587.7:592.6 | 0.45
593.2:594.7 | 0.00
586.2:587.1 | -0.02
